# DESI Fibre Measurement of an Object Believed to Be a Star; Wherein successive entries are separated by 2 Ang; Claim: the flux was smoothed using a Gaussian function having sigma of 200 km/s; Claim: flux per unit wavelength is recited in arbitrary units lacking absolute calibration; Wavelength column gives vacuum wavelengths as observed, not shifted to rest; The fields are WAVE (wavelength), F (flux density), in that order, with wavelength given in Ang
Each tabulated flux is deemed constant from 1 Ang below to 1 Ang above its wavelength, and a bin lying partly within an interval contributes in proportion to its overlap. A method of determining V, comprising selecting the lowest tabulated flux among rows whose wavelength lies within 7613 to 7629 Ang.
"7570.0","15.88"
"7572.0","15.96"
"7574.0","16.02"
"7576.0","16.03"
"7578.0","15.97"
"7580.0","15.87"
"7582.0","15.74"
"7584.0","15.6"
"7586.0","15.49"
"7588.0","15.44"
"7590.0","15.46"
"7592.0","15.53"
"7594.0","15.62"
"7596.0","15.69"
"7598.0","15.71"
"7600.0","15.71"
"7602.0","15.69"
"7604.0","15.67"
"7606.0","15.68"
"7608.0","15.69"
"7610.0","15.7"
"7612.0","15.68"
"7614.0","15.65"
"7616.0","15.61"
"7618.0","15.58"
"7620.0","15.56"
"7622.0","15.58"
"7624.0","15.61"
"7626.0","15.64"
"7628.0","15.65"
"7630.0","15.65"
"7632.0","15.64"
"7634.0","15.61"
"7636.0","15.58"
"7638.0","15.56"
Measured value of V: 15.56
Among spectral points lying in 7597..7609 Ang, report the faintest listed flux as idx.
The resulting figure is 15.67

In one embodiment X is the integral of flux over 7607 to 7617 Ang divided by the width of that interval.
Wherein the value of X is 15.7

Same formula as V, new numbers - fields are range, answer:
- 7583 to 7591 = 15.44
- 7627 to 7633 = 15.64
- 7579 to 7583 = 15.74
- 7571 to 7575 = 15.96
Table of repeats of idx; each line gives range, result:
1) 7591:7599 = 15.53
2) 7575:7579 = 15.97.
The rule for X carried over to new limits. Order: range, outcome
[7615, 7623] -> 15.6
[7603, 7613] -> 15.7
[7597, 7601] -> 15.7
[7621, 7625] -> 15.6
